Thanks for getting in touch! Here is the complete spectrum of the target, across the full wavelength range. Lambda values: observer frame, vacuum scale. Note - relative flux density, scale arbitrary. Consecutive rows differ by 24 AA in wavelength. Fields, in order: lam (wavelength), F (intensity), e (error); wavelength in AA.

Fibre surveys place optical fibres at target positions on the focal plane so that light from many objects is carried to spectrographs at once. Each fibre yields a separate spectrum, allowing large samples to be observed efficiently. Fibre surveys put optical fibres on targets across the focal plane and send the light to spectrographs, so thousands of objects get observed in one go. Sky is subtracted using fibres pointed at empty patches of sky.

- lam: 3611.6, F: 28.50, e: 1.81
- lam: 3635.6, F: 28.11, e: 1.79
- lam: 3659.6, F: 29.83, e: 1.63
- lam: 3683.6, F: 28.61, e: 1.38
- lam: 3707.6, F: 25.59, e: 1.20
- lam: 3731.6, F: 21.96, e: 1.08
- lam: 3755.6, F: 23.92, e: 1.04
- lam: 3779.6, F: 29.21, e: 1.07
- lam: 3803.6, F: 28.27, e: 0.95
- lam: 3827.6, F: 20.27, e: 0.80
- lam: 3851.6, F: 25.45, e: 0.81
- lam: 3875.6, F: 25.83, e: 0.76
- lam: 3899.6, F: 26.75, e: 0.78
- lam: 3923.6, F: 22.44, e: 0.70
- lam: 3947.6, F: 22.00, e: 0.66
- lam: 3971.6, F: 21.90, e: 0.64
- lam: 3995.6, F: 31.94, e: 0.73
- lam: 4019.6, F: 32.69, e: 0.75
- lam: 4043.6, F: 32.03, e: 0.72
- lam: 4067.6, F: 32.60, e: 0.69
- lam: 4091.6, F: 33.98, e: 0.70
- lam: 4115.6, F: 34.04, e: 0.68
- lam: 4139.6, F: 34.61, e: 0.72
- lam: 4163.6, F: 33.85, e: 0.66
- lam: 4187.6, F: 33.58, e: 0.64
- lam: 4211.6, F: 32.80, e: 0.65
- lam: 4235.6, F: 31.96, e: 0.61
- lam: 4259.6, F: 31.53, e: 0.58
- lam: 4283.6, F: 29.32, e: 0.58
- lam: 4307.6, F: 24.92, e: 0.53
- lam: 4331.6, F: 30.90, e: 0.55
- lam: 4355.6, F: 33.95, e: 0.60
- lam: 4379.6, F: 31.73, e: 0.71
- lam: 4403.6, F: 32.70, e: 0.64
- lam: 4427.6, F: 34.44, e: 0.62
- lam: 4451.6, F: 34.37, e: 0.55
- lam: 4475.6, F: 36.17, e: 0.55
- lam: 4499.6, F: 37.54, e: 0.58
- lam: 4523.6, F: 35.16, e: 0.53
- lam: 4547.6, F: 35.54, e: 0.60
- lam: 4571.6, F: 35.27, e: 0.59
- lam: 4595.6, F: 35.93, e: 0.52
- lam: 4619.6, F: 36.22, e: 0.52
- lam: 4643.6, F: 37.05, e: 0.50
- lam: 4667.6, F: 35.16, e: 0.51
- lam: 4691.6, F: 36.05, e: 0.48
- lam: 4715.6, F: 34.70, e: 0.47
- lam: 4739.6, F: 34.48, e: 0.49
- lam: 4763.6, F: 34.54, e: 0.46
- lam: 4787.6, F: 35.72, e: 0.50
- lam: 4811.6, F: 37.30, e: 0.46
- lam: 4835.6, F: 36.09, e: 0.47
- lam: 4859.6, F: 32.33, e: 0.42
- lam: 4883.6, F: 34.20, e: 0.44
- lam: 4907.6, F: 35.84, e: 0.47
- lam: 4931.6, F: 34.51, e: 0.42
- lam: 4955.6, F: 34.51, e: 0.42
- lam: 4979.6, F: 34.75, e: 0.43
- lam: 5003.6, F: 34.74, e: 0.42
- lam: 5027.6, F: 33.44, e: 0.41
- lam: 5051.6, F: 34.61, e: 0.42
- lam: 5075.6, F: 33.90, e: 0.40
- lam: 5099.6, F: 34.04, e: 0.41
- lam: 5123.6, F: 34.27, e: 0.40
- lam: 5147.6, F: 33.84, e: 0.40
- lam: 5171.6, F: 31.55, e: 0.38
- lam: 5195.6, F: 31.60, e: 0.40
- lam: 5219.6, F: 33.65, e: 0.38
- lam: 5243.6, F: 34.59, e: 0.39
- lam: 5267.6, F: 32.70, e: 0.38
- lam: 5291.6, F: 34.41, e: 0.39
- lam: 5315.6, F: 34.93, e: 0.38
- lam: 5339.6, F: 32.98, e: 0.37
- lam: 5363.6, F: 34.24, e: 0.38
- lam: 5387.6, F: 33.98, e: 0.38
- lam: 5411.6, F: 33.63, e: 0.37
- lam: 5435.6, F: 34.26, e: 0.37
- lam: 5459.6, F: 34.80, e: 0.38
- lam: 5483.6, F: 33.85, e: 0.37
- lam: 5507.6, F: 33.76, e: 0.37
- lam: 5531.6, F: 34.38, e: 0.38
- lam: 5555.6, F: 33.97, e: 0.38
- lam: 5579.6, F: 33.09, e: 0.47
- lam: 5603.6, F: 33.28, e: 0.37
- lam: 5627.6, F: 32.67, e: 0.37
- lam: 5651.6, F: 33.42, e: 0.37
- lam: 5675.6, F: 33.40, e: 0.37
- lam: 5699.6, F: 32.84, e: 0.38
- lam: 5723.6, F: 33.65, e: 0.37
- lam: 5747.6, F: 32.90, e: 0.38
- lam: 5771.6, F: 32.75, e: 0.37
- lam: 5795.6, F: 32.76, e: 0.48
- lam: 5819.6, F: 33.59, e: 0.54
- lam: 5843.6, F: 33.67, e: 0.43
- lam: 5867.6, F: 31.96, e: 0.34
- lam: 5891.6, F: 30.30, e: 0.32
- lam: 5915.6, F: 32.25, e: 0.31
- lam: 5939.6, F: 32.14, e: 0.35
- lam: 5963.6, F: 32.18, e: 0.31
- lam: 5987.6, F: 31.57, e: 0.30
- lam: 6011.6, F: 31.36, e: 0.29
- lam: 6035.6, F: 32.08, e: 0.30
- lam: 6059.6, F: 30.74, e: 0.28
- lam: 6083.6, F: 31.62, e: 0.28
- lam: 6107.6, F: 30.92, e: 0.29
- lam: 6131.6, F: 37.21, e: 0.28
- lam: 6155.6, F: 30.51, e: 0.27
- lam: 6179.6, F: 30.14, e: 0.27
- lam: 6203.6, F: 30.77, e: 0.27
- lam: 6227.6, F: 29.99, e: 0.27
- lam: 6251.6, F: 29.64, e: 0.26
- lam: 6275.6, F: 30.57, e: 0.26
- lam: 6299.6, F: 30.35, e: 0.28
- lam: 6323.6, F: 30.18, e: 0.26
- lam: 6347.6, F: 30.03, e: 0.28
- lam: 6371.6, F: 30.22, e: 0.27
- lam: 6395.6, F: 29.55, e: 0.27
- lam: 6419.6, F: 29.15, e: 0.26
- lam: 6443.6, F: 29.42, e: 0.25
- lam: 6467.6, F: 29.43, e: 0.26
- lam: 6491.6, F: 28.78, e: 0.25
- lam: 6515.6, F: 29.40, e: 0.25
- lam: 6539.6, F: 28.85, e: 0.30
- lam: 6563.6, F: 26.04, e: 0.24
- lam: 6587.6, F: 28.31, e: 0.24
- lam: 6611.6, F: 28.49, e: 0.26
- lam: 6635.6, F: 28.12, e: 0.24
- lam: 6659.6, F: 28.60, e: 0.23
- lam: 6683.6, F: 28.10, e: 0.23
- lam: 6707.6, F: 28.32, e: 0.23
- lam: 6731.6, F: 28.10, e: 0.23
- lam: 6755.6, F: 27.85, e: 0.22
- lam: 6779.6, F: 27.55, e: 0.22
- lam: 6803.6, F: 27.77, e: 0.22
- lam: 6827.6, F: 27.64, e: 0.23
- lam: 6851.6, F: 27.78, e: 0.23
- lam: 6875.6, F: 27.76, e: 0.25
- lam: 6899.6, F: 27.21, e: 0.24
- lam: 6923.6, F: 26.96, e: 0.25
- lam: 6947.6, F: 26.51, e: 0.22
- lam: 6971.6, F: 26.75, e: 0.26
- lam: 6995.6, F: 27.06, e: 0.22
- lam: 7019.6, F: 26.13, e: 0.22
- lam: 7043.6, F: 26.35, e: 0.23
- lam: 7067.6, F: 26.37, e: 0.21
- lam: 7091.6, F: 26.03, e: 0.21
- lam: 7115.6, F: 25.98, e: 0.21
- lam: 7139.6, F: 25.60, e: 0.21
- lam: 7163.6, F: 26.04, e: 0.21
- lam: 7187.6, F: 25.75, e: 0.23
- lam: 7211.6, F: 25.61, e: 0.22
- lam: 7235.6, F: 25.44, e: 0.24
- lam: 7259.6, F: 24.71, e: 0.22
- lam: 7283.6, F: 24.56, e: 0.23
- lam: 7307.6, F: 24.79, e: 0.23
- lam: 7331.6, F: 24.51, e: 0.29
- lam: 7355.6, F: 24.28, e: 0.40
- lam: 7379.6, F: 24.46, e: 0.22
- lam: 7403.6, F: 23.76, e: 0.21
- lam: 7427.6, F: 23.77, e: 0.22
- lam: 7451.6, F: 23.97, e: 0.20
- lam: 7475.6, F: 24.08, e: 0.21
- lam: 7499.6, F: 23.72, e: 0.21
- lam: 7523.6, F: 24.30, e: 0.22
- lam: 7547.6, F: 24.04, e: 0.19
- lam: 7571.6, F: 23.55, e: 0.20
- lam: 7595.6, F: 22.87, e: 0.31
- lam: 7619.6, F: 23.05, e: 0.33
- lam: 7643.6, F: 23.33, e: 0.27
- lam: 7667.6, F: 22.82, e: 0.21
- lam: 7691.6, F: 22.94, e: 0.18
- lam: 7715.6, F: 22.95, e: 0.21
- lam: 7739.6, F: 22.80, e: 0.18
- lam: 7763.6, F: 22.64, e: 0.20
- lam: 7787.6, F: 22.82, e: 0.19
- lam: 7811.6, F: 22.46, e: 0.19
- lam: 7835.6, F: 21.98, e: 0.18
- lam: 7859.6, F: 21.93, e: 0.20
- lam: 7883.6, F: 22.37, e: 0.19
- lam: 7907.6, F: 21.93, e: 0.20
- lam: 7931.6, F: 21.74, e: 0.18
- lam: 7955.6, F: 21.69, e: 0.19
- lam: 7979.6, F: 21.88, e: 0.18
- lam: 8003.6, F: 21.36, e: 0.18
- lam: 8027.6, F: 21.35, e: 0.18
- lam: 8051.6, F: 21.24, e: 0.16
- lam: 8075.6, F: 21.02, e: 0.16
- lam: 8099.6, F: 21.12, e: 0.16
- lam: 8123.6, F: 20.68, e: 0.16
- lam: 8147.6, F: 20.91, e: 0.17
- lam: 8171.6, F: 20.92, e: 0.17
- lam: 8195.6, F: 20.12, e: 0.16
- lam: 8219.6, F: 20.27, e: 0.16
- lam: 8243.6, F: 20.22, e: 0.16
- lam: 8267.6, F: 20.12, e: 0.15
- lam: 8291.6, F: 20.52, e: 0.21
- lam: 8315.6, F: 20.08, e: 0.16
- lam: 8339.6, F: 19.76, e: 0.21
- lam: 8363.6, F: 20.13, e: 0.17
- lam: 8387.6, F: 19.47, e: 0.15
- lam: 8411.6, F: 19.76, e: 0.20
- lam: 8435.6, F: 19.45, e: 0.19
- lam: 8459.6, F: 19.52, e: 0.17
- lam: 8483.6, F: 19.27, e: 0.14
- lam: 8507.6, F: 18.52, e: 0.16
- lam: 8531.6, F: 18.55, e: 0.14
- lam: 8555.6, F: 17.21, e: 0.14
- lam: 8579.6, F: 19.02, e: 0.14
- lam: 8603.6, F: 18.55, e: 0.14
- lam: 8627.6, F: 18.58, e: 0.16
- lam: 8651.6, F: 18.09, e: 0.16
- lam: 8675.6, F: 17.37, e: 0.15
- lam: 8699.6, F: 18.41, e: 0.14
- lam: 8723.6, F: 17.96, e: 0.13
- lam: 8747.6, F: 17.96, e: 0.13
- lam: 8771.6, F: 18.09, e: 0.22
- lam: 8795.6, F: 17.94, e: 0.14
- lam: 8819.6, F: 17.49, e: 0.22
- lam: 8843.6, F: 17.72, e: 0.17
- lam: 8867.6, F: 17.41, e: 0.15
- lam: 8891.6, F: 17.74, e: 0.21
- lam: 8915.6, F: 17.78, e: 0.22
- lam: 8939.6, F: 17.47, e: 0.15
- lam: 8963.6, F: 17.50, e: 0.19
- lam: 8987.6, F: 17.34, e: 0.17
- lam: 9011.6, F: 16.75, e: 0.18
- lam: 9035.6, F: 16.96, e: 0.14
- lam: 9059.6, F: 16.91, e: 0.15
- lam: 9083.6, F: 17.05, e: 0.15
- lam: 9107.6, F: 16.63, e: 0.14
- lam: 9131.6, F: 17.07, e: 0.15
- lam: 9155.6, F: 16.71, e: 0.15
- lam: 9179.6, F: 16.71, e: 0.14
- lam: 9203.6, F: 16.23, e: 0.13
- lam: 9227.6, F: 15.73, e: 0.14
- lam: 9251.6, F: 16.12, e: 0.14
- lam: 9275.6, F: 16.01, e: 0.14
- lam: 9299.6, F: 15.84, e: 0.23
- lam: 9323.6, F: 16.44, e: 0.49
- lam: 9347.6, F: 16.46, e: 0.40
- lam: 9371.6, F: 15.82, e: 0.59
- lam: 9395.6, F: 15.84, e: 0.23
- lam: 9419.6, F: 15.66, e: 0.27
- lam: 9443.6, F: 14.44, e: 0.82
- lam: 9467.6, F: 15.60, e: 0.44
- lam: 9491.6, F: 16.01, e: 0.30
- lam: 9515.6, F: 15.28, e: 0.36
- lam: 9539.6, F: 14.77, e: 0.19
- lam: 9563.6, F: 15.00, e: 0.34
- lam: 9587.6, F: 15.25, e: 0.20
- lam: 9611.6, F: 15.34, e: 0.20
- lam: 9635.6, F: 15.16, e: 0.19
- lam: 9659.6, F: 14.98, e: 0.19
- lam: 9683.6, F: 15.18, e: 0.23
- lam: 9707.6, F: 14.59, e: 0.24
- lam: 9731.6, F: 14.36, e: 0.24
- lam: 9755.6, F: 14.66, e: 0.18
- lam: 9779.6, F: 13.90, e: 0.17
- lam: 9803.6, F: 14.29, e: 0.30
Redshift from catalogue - 0.00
